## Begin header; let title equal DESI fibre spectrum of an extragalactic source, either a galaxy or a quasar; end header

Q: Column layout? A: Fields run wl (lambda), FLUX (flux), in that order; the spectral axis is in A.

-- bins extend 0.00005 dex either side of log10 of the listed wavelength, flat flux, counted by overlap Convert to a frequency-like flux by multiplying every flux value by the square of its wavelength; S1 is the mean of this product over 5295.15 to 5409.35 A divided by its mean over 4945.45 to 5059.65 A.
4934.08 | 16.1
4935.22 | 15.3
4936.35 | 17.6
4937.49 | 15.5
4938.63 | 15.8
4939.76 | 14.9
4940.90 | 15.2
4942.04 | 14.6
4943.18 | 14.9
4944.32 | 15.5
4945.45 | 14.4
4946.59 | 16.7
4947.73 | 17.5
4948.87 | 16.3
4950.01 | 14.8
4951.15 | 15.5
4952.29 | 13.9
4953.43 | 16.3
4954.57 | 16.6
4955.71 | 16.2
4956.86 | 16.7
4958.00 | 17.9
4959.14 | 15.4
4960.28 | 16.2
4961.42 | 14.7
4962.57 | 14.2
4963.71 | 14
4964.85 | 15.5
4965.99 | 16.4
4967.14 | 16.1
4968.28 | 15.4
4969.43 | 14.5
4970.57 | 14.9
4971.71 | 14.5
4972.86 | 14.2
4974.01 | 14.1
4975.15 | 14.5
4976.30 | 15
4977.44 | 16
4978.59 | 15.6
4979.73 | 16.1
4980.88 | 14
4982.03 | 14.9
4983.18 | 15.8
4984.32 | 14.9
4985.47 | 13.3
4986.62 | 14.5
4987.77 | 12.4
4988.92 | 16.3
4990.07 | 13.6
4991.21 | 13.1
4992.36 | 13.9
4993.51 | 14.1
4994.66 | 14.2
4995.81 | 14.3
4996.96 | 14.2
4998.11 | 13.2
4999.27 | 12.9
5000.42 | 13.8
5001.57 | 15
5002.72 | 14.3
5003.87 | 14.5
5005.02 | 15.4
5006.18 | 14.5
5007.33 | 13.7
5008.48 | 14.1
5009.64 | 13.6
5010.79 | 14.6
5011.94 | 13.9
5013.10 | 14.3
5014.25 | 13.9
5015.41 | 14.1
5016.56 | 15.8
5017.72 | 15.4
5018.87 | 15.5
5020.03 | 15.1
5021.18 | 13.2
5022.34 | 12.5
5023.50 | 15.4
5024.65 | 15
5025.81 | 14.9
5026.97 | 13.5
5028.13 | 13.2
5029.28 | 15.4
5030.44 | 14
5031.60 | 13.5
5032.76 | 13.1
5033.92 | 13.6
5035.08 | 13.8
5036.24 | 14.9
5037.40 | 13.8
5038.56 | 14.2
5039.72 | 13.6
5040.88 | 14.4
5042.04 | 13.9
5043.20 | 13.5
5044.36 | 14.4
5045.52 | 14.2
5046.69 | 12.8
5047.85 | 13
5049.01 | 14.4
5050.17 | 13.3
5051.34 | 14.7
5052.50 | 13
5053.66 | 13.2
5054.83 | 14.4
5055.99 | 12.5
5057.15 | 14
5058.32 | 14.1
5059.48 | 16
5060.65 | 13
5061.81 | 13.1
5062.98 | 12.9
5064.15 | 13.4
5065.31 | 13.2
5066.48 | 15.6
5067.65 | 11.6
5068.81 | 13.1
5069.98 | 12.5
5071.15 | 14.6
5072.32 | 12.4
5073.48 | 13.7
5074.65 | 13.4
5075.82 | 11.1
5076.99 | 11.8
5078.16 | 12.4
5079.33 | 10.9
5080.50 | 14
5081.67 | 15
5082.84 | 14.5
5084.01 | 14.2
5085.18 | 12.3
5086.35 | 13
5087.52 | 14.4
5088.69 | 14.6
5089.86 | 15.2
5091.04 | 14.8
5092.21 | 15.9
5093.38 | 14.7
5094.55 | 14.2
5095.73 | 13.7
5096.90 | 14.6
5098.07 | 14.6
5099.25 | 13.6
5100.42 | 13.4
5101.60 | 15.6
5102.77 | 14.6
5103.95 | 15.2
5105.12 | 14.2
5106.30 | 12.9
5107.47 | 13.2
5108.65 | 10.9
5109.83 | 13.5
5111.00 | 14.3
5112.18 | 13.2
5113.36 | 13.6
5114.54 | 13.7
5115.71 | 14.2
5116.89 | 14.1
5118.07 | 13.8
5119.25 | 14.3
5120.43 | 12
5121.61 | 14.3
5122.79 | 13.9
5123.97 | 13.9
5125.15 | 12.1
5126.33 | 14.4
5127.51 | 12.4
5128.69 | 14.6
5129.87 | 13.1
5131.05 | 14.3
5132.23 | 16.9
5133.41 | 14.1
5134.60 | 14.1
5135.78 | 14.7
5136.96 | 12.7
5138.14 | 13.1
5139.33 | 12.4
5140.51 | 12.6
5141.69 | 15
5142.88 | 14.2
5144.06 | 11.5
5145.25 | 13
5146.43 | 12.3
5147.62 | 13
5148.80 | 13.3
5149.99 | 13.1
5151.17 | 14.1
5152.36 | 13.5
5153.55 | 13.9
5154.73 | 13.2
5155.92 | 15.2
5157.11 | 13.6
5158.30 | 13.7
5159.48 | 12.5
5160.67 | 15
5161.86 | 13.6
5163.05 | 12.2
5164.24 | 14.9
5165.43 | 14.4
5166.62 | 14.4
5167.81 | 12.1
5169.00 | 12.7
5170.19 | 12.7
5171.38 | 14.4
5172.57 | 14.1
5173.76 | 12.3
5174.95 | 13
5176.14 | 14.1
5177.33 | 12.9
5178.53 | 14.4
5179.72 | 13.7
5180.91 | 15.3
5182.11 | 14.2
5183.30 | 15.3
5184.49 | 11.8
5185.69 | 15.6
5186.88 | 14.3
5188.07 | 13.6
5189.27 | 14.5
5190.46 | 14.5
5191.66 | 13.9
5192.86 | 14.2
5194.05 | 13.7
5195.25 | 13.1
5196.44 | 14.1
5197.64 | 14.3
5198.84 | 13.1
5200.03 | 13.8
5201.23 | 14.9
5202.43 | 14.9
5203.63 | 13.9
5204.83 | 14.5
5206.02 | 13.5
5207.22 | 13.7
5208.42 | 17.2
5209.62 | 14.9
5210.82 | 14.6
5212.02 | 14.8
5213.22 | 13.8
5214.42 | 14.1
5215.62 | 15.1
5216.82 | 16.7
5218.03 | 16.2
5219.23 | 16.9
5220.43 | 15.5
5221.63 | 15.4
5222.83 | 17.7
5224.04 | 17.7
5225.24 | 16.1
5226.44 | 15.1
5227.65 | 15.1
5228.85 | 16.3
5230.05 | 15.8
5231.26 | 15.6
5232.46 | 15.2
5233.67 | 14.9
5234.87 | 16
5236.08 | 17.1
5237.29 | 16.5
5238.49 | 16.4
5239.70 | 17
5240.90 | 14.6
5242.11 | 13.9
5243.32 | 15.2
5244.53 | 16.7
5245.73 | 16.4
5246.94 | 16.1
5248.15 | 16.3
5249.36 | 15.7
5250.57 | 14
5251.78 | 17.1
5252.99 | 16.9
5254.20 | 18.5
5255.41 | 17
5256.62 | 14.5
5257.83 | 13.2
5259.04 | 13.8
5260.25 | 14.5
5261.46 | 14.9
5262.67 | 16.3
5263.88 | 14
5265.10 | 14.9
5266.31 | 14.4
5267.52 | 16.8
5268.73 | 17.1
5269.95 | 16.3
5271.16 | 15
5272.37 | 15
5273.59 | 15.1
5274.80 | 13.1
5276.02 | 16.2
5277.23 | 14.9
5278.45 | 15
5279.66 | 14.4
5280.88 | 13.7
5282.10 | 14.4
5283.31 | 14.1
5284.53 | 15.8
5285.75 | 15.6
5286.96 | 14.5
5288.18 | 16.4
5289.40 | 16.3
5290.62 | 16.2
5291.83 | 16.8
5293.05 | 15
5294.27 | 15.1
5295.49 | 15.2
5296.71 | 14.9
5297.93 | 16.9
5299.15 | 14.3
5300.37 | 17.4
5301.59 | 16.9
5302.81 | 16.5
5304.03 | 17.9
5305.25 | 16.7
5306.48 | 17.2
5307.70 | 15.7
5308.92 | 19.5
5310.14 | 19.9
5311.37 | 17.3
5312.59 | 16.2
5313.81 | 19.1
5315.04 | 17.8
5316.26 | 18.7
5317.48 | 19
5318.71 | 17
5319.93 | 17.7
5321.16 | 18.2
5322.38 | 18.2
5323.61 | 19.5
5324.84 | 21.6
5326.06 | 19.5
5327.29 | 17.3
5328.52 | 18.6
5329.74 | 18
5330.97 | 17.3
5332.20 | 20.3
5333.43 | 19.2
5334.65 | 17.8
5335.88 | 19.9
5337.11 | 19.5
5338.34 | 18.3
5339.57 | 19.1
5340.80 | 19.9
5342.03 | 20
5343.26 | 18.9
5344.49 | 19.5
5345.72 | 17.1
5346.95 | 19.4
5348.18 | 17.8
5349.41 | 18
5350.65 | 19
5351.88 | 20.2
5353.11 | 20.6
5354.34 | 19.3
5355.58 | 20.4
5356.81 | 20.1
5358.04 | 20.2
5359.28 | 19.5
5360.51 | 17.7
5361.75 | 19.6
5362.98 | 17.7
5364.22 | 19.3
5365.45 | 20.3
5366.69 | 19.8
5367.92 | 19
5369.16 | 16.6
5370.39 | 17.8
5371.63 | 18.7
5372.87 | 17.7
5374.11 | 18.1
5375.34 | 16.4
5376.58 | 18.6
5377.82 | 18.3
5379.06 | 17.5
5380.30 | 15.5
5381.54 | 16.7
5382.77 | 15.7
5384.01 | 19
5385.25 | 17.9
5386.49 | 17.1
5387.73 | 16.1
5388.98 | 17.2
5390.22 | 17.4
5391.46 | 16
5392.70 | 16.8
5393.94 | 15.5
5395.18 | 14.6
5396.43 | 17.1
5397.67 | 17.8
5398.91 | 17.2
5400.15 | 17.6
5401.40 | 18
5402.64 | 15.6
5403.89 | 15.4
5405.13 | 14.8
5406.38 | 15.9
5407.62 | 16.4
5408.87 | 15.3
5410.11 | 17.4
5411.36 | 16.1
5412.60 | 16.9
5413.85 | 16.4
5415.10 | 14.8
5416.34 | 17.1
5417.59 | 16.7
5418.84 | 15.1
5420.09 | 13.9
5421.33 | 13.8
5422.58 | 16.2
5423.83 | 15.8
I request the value 1.4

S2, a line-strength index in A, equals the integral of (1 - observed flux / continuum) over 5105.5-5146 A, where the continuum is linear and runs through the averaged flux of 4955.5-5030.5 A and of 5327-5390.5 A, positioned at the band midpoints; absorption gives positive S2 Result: 6.3 A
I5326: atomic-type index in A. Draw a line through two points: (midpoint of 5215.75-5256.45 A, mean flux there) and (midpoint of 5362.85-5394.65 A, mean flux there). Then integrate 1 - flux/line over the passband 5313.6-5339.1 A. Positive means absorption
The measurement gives -2.5 A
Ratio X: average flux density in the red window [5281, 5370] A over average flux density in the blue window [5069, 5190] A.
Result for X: 1.3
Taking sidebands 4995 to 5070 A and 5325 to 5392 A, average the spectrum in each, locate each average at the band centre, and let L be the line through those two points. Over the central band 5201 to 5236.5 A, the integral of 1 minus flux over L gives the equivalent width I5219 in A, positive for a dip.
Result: 2.4 A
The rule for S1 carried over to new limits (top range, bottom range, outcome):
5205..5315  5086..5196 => 1.20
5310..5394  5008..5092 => 1.50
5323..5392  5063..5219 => 1.45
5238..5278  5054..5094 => 1.22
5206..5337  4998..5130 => 1.27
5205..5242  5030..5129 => 1.21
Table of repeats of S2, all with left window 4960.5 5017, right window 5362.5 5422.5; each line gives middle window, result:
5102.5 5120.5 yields 1.9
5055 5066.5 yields 0.9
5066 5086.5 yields 2.6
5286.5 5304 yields 0.4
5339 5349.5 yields -1.5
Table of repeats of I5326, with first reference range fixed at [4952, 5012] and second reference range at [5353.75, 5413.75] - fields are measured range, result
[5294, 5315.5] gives 0.0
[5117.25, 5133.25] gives 1.9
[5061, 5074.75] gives 1.8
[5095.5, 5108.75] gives 1.3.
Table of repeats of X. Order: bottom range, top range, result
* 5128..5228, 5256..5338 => 1.17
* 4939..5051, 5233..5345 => 1.14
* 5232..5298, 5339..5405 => 1.16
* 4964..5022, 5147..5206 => 0.95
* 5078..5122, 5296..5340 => 1.30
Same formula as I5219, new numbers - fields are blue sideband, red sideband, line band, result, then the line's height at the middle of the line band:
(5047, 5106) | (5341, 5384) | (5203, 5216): 1.2 A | 16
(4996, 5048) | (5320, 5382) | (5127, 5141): 1.7 A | 15.7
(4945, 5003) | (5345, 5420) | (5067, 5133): 8.5 A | 15.7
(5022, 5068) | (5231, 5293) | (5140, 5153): 1.2 A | 14.6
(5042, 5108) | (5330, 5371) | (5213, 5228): 0.6 A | 16.5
